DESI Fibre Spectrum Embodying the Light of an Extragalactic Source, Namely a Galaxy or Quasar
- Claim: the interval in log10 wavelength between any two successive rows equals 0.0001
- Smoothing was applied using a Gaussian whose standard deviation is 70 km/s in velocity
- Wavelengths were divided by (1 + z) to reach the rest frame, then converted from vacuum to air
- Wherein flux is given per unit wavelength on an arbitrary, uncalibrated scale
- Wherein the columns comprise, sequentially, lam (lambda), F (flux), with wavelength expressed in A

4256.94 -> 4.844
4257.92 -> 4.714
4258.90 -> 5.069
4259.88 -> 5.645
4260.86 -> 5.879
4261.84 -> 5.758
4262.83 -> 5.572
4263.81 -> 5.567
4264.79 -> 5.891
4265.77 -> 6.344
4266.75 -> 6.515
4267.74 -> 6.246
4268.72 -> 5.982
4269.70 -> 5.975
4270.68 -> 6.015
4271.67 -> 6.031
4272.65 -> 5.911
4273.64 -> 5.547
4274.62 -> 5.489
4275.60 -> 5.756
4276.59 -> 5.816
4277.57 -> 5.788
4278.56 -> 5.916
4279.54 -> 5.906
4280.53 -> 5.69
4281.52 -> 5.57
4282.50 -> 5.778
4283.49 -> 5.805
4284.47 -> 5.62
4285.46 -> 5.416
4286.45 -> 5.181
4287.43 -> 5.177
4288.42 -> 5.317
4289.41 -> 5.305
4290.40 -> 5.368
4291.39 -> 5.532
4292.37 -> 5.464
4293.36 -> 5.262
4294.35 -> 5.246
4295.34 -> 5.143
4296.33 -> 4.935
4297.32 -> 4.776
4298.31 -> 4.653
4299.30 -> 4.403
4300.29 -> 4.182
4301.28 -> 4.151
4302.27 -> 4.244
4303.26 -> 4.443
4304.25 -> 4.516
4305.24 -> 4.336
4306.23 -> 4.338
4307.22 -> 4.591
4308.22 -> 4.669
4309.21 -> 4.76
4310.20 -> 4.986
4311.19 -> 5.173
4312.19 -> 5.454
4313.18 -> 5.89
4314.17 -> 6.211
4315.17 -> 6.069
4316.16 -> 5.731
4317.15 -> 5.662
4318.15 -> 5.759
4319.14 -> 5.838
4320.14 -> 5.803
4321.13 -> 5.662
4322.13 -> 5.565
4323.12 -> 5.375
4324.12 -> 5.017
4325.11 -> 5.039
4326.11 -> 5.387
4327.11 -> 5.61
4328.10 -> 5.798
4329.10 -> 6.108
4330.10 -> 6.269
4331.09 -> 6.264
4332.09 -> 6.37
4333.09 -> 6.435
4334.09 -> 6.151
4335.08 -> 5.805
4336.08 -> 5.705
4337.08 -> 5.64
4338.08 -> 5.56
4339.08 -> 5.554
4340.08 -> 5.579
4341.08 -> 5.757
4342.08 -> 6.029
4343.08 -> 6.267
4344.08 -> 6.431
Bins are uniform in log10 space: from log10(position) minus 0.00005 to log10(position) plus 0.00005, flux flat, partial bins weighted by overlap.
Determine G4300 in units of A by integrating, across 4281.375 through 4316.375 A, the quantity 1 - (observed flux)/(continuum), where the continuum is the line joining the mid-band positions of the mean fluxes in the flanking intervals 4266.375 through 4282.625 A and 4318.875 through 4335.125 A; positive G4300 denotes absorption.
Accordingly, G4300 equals 4.5 A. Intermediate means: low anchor 5.88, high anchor 5.79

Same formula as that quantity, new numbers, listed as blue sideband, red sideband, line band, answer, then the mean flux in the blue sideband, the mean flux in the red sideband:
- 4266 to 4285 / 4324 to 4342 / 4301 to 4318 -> 2.30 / 5.87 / 5.8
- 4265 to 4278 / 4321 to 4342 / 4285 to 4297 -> 1.26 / 5.96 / 5.75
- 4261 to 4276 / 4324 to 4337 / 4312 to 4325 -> 0.42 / 5.91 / 5.86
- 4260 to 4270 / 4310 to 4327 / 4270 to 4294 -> 0.94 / 5.96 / 5.58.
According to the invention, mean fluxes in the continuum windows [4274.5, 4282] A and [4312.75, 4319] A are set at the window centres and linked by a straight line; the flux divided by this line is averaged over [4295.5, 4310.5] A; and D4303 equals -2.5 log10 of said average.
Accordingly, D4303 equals 0.27 mag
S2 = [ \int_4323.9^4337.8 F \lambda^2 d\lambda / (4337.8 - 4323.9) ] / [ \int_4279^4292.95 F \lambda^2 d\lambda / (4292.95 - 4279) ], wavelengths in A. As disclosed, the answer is 1.08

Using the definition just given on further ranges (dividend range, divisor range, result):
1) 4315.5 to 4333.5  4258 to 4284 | 1.02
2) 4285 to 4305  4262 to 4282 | 0.85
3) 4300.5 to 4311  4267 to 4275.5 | 0.78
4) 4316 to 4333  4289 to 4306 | 1.21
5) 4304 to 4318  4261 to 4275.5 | 0.90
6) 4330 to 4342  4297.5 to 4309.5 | 1.35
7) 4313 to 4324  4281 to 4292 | 1.07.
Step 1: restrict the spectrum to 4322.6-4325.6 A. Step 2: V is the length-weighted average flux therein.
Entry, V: 5.16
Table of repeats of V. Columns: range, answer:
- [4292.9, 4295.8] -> 5.21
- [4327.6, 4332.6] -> 6.16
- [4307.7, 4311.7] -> 4.89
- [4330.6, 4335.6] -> 6.2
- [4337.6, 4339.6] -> 5.55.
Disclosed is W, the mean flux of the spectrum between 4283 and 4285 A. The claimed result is 5.72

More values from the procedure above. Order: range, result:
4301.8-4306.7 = 4.38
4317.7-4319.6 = 5.81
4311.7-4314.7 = 5.85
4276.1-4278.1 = 5.8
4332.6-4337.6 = 5.95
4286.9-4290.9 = 5.29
